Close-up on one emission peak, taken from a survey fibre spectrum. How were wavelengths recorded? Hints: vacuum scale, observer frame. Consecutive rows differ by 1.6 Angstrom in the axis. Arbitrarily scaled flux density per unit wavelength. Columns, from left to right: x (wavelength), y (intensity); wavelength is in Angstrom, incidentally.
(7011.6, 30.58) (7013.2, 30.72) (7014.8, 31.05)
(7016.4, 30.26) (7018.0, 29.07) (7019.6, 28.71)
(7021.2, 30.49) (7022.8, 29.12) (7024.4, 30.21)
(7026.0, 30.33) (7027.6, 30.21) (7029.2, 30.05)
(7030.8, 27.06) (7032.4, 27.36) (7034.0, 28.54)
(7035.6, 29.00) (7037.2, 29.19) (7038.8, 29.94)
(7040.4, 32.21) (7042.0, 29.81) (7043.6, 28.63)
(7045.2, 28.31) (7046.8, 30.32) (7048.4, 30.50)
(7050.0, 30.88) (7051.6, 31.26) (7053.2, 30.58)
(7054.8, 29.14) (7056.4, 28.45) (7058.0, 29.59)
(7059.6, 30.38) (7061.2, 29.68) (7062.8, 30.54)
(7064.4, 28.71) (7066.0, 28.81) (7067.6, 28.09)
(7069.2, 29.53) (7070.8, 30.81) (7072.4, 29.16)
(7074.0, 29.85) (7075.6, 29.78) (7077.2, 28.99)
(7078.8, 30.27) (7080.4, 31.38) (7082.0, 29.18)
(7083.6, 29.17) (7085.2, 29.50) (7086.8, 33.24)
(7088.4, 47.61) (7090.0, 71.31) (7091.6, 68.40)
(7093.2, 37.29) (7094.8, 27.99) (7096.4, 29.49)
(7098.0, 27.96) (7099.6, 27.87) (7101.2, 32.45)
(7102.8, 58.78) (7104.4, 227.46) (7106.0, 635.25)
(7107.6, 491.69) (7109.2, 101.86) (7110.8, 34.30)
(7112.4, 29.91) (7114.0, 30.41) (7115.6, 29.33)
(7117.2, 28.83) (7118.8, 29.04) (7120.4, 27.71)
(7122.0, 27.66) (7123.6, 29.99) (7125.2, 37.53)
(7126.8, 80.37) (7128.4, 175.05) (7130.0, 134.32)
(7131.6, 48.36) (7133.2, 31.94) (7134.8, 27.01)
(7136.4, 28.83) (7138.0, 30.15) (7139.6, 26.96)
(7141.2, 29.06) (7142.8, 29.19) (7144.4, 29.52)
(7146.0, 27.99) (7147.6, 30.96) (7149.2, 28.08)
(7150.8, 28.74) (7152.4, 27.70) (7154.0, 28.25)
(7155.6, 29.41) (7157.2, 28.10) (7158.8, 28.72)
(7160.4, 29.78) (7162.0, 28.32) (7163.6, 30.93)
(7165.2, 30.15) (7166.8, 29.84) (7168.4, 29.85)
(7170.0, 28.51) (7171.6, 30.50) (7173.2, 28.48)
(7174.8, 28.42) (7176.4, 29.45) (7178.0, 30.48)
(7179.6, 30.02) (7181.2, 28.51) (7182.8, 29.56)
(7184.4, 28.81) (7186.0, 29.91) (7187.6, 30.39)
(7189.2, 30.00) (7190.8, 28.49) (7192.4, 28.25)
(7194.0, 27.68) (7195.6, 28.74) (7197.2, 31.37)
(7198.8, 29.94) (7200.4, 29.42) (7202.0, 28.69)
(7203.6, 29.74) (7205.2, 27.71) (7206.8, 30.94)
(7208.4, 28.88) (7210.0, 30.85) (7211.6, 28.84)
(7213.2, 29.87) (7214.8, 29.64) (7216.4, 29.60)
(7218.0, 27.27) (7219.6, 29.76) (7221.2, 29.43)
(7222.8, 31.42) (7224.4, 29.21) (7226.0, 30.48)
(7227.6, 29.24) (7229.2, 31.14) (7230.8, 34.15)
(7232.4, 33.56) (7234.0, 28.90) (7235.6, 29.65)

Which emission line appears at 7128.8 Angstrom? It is [N II]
